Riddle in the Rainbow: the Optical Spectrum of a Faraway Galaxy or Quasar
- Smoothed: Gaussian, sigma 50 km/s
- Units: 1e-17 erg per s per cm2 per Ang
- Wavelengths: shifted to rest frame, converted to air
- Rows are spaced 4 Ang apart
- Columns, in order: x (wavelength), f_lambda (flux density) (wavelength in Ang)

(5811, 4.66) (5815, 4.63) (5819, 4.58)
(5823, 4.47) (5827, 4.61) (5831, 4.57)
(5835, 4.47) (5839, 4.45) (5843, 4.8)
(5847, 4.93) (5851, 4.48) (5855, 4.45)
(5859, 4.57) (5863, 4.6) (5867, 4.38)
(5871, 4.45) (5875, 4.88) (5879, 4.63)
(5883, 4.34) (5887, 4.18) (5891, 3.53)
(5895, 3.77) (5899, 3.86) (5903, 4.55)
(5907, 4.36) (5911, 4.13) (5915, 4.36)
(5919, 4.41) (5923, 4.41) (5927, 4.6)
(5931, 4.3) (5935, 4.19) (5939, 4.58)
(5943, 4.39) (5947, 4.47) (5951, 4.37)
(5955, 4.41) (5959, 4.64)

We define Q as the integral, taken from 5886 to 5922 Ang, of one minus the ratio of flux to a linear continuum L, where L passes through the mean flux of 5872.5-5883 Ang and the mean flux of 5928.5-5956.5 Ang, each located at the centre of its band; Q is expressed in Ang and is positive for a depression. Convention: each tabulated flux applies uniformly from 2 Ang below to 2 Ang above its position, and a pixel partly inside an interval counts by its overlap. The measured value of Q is 3.28 Ang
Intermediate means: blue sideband 4.66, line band 4.13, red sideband 4.39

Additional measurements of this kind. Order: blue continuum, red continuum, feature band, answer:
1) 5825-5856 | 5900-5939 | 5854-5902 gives 1.98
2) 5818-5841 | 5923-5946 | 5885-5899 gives 1.97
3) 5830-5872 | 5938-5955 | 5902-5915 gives 0.45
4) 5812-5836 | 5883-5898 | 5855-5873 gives -1.43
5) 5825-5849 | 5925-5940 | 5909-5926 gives 0.38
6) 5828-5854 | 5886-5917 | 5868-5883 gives -0.98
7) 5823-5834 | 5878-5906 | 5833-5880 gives -2.49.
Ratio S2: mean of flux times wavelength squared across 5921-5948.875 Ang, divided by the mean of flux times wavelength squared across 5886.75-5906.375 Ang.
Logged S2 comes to 1.1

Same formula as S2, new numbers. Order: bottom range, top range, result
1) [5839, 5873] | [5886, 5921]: 0.92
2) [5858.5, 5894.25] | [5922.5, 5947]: 1.03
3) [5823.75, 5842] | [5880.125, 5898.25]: 0.89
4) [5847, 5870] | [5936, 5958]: 1.01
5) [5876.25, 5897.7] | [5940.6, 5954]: 1.10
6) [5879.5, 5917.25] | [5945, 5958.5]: 1.09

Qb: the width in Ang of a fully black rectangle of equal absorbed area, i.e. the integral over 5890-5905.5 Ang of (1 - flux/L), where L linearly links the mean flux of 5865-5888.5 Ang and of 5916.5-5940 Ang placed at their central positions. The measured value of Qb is 1.69 Ang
